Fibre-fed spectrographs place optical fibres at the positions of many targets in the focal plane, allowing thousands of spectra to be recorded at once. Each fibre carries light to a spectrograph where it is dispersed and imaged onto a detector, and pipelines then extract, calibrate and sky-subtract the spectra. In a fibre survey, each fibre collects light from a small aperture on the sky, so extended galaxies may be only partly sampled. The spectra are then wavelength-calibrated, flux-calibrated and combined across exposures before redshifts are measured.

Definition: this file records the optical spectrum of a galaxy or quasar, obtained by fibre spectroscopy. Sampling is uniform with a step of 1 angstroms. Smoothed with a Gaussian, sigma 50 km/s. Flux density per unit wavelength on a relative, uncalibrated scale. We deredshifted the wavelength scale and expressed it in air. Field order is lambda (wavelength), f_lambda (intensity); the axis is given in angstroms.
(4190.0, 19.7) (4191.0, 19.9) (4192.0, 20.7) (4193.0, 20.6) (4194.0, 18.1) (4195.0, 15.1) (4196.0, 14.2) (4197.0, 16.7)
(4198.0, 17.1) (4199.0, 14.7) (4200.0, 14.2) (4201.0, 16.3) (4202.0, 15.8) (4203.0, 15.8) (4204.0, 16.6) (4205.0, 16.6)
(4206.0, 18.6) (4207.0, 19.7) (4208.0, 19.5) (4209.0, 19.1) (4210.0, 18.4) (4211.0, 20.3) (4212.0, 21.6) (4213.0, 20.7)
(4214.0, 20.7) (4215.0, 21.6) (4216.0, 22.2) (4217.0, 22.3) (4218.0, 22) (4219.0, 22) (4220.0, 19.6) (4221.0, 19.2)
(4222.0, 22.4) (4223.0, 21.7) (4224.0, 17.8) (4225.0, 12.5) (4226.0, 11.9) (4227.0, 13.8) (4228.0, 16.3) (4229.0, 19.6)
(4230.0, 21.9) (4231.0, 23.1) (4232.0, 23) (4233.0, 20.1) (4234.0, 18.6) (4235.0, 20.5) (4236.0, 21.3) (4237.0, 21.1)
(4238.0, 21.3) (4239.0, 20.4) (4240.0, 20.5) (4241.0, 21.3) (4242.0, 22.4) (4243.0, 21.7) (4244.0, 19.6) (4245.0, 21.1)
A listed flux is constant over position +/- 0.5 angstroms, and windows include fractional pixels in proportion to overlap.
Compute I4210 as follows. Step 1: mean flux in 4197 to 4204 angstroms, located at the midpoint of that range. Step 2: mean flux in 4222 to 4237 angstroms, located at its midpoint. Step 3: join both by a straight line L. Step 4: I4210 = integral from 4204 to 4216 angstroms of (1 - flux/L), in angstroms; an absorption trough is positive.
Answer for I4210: -2.0 angstroms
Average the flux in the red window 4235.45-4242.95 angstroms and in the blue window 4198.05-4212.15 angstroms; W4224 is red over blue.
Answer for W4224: 1.2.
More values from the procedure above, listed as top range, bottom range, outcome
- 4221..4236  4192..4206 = 1.14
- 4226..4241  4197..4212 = 1.14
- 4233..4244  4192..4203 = 1.26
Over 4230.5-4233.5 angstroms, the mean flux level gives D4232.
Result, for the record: 22.1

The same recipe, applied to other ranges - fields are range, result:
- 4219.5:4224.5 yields 20.1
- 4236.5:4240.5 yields 20.8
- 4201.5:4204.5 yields 16.1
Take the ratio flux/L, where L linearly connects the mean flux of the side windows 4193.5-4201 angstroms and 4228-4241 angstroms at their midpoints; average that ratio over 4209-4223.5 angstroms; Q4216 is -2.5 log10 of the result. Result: -0.15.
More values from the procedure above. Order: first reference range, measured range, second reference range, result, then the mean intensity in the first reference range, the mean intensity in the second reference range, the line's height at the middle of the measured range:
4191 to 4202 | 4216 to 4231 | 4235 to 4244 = 0.03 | 16.9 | 21.1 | 19.5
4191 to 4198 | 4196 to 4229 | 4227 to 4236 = 0.03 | 17.7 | 20.1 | 18.9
